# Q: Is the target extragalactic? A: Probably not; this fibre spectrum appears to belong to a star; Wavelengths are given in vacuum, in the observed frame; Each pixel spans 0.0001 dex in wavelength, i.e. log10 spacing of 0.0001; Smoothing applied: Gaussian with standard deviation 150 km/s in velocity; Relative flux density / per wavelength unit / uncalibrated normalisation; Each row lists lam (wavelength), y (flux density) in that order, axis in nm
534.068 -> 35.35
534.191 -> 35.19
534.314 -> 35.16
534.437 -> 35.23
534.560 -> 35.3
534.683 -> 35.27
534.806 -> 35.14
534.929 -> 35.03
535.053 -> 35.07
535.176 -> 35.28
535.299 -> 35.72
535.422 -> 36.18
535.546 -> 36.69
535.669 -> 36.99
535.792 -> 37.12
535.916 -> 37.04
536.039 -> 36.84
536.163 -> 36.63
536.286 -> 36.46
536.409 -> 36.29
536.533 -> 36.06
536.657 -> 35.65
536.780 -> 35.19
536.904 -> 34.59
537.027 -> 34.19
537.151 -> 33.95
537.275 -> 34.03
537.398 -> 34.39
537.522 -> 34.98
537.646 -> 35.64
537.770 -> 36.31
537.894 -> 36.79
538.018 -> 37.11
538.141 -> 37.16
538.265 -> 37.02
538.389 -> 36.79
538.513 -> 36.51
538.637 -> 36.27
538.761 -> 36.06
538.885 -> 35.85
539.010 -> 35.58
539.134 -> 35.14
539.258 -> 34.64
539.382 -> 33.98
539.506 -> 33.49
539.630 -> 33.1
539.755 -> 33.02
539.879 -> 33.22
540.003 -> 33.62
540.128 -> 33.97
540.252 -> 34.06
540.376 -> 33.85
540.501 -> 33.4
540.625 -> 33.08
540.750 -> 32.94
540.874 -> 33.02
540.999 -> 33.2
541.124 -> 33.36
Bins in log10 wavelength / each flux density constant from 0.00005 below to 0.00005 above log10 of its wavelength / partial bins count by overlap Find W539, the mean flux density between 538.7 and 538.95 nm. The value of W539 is 35.8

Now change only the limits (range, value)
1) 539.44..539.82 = 33.2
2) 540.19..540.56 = 33.8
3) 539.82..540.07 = 33.4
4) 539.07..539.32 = 34.9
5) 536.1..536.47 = 36.5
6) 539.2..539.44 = 34.3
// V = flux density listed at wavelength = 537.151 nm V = 33.95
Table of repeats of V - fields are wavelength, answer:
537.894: 36.79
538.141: 37.16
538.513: 36.51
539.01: 35.58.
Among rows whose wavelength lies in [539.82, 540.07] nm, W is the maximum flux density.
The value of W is 33.62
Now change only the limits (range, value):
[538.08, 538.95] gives 37.16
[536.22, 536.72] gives 36.46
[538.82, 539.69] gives 35.85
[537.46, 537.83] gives 36.31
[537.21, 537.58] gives 34.98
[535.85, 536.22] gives 37.04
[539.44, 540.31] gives 34.06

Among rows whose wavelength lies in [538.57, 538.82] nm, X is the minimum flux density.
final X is 36.06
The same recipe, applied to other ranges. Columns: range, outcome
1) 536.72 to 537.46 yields 33.95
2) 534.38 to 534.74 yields 35.23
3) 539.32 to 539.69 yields 33.1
